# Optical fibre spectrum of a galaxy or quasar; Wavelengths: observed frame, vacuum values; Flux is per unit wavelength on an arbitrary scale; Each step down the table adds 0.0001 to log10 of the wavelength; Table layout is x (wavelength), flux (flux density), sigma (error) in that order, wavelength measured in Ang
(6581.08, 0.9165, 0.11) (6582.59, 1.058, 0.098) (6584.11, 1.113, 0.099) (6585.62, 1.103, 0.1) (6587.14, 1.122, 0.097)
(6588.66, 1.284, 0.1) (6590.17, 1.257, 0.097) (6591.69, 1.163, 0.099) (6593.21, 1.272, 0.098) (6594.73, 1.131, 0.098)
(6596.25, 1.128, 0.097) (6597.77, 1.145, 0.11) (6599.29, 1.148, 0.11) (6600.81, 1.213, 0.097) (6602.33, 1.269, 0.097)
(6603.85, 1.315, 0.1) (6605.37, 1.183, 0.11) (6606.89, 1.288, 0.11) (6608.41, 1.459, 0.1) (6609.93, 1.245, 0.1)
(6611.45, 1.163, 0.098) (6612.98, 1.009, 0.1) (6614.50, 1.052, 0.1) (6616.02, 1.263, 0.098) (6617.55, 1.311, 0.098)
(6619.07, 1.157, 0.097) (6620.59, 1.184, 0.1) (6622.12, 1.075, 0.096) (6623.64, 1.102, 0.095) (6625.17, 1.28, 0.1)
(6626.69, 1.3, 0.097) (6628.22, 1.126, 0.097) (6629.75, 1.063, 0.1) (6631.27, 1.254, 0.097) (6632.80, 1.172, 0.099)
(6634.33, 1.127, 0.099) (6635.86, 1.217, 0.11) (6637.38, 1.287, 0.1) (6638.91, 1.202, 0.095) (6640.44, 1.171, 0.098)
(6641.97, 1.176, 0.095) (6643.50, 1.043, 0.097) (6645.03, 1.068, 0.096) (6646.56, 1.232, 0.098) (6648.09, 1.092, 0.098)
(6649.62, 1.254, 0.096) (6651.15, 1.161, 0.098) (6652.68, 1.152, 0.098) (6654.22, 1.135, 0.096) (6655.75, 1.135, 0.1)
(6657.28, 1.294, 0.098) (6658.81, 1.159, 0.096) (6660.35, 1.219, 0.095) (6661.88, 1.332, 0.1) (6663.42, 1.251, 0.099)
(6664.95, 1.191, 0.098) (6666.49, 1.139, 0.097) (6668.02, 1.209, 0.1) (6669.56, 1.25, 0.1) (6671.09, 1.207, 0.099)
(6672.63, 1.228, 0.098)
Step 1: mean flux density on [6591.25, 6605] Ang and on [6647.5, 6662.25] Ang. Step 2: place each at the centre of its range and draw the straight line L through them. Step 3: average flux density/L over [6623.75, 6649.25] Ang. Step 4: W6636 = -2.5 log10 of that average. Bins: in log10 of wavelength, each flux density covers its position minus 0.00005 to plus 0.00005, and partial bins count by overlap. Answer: 0.02 mag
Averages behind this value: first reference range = 1.2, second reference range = 1.19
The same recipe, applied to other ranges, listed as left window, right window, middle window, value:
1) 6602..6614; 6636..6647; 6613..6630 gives 0.04 mag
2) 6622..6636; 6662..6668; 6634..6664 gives 0.01 mag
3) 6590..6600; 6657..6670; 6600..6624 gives -0.02 mag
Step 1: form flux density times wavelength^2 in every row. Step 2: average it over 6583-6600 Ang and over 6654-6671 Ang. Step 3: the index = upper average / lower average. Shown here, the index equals 1.06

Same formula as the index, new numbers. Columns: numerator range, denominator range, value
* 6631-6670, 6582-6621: 1.01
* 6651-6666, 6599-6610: 0.96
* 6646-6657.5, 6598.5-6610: 0.94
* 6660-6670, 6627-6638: 1.05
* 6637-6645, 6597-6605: 0.97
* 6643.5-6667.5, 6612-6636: 1.02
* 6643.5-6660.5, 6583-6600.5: 1.02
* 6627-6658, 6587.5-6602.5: 0.99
